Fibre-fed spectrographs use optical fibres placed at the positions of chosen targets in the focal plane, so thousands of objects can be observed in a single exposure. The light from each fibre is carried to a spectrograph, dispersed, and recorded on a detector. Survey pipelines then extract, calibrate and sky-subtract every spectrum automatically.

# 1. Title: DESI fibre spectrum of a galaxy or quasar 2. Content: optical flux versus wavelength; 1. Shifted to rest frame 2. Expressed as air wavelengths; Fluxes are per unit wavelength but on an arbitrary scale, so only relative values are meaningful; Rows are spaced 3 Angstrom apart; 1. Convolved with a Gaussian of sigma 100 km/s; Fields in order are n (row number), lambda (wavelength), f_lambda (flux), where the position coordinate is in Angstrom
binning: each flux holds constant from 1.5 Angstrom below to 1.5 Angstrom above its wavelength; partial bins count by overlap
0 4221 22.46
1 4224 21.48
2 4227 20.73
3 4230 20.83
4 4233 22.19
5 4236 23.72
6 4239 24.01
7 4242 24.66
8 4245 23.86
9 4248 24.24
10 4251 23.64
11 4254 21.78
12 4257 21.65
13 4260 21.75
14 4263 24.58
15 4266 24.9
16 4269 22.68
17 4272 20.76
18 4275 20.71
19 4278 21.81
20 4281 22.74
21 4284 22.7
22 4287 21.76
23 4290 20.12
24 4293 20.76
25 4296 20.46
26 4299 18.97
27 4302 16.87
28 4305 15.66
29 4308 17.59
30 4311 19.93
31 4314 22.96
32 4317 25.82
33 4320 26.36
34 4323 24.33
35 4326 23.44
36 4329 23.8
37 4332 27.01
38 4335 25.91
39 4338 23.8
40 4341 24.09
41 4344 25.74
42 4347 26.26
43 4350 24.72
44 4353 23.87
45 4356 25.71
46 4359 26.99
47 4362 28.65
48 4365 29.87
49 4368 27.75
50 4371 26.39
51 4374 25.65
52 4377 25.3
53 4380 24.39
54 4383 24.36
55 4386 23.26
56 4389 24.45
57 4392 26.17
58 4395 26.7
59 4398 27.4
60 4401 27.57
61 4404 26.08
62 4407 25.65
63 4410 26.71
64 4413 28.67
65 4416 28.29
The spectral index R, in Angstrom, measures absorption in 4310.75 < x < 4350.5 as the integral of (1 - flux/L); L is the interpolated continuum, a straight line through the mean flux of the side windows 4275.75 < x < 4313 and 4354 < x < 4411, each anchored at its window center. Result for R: -3.8 Angstrom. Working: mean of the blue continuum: 20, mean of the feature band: 24.7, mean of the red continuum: 26.2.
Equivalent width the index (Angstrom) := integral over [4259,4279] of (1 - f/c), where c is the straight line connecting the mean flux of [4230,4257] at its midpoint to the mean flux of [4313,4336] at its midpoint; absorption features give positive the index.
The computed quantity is 1.10 Angstrom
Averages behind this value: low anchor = 23.3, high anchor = 25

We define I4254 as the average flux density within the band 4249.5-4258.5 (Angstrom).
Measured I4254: 22.4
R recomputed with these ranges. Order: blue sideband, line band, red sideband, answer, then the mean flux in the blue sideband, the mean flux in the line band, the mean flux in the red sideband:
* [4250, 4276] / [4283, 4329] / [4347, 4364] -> 5.63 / 22.5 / 21.3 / 26.1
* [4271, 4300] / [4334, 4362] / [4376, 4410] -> -1.95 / 21.1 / 25.4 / 25.6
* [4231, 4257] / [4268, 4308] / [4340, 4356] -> 6.19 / 23.4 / 20.3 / 25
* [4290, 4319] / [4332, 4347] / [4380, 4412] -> -2.03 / 20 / 25.2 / 25.8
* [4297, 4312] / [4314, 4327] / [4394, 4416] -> -3.73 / 17.8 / 24.8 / 27.1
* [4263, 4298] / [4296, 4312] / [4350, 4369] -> 3.67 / 21.8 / 18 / 26.9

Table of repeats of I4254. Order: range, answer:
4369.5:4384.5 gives 25.2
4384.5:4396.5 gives 25.1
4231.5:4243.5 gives 23.6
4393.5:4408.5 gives 26.7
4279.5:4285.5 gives 22.7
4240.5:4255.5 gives 23.6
